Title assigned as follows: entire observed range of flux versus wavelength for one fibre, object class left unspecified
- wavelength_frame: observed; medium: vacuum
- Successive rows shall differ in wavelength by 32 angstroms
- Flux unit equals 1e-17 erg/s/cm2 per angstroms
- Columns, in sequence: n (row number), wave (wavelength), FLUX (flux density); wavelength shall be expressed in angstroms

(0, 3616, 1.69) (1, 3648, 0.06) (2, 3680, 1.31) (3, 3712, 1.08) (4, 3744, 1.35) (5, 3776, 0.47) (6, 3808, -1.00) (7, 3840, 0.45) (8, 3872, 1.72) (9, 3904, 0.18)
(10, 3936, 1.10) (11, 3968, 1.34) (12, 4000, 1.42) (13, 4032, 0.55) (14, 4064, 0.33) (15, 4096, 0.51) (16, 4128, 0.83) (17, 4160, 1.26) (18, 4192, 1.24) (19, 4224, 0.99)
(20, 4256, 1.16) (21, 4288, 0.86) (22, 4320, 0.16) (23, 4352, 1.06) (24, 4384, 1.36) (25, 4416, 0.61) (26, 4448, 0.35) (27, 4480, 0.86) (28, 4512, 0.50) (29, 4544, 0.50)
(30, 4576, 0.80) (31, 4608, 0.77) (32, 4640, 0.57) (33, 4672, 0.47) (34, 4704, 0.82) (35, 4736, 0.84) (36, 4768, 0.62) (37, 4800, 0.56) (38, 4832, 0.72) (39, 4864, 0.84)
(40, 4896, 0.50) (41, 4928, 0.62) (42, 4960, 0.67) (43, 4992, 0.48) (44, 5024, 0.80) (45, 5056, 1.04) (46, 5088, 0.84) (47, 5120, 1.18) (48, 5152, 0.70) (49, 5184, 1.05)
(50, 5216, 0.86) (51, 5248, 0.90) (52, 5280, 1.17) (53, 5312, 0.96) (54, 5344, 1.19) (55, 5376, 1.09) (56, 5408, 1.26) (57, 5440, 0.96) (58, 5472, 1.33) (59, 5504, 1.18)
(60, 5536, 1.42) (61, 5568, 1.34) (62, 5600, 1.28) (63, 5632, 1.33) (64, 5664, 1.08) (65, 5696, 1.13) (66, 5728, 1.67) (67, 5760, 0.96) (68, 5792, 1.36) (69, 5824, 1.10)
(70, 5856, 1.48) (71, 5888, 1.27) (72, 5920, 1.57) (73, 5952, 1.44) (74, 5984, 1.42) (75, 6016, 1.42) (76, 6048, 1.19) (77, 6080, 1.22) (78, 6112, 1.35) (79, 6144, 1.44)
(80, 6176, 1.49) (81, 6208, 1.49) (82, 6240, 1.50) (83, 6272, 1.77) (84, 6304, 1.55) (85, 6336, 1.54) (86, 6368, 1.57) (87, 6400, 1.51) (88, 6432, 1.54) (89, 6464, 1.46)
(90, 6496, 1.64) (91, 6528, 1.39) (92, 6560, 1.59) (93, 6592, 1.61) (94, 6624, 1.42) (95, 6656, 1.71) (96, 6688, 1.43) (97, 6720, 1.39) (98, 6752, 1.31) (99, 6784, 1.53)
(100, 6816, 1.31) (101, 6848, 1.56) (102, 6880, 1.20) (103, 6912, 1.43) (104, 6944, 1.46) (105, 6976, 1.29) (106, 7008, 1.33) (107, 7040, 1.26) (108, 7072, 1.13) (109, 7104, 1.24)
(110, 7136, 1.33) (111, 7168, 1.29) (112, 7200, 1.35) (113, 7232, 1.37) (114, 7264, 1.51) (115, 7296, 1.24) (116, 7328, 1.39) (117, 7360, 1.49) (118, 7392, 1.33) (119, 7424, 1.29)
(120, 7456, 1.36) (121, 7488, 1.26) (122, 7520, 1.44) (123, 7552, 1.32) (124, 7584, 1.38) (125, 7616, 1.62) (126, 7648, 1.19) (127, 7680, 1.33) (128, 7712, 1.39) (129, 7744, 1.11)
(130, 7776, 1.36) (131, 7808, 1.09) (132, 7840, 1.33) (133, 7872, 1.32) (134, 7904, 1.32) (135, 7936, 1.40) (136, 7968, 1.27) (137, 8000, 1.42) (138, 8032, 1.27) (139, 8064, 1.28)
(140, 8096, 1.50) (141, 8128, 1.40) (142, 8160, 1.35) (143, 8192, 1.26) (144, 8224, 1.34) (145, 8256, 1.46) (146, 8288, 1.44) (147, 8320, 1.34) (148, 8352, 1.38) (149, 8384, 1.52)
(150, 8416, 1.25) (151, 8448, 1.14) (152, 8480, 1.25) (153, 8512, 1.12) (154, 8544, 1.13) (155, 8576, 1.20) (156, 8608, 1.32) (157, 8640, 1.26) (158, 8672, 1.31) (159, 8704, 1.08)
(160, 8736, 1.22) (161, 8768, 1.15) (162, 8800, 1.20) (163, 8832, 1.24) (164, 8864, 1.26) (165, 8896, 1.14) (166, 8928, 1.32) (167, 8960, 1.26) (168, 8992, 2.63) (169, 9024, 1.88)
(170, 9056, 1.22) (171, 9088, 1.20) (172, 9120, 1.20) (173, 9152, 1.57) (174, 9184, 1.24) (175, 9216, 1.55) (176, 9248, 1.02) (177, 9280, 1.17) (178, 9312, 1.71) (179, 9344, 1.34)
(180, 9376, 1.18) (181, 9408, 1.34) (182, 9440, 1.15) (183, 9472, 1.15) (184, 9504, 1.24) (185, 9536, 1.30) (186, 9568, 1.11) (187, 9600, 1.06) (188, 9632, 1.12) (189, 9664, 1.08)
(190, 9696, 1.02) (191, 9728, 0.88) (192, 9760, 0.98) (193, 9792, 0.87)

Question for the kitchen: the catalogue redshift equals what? 0.369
